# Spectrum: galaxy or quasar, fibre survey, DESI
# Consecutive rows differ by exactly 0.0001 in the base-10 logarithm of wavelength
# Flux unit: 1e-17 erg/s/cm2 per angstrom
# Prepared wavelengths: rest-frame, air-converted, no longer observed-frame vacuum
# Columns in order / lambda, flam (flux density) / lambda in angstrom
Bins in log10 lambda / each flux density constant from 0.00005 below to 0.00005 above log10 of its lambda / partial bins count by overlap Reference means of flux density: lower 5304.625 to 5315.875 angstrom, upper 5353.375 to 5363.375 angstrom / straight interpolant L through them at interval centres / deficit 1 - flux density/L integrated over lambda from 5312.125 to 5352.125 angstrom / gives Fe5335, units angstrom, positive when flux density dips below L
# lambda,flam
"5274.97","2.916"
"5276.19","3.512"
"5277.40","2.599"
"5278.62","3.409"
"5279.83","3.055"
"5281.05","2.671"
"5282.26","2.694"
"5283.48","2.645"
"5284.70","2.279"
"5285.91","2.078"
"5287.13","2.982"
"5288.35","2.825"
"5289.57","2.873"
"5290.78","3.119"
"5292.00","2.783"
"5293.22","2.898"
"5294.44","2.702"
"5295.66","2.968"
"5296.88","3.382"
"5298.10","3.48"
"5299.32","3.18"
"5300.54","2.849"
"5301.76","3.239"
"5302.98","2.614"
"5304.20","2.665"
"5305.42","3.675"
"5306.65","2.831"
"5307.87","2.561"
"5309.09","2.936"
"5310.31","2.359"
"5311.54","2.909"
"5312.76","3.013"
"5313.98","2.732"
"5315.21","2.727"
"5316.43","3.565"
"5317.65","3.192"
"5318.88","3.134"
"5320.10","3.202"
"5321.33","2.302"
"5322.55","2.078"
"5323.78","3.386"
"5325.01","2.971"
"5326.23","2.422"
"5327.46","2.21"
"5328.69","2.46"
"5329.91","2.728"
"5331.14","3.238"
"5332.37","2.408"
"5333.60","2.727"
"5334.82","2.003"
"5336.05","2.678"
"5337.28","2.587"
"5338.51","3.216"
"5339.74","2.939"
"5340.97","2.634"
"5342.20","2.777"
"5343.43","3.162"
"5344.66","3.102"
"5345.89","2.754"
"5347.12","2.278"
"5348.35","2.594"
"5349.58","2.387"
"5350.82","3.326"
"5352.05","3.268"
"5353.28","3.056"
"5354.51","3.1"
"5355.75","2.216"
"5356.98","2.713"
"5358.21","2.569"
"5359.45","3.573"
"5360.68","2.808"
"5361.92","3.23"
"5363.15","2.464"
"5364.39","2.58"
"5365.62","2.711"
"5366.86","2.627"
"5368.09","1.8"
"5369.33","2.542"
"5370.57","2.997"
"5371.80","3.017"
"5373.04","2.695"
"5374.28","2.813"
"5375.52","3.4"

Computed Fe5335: 1.0 angstrom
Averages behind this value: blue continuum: 2.86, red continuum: 2.86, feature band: 2.79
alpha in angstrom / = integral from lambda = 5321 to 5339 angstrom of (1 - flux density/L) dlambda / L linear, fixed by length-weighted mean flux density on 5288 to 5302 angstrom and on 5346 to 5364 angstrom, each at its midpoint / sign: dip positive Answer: 1.7 angstrom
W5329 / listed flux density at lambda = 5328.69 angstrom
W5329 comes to 2.46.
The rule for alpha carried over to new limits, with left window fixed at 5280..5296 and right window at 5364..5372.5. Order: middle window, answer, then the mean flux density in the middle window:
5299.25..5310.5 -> -0.8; 2.9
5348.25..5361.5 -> -1.3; 2.89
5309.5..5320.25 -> -1.1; 2.97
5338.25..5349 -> -0.7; 2.82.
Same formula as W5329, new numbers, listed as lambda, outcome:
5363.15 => 2.464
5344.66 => 3.102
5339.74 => 2.939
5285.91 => 2.078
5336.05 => 2.678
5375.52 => 3.4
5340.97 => 2.634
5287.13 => 2.982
